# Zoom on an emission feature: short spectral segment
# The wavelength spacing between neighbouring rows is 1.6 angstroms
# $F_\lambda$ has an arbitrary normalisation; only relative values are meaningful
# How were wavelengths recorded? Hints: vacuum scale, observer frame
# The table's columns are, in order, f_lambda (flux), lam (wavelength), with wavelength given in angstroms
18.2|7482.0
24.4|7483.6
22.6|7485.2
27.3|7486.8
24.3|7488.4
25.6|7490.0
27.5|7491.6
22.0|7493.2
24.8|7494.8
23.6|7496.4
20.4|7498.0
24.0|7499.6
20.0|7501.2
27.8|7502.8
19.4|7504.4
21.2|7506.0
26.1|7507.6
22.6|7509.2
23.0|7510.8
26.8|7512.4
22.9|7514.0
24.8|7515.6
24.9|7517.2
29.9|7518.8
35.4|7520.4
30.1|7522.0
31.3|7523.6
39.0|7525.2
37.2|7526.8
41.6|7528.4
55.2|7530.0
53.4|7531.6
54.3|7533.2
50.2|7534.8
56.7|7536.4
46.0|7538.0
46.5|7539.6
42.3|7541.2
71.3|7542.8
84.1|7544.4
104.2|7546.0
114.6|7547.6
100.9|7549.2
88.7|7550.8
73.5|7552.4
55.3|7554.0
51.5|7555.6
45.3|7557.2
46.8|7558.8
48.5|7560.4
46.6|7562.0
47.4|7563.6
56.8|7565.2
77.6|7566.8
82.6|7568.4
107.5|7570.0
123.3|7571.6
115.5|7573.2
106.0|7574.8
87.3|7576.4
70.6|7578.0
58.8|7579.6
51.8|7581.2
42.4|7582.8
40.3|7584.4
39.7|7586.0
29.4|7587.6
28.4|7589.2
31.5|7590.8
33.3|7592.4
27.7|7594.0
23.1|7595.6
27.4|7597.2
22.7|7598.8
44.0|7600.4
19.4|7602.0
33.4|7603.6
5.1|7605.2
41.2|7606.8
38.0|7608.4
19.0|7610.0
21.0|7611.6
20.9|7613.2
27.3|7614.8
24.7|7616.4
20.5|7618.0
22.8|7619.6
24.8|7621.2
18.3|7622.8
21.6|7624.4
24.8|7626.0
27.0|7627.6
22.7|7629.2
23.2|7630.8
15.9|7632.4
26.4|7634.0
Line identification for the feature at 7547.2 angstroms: H-alpha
